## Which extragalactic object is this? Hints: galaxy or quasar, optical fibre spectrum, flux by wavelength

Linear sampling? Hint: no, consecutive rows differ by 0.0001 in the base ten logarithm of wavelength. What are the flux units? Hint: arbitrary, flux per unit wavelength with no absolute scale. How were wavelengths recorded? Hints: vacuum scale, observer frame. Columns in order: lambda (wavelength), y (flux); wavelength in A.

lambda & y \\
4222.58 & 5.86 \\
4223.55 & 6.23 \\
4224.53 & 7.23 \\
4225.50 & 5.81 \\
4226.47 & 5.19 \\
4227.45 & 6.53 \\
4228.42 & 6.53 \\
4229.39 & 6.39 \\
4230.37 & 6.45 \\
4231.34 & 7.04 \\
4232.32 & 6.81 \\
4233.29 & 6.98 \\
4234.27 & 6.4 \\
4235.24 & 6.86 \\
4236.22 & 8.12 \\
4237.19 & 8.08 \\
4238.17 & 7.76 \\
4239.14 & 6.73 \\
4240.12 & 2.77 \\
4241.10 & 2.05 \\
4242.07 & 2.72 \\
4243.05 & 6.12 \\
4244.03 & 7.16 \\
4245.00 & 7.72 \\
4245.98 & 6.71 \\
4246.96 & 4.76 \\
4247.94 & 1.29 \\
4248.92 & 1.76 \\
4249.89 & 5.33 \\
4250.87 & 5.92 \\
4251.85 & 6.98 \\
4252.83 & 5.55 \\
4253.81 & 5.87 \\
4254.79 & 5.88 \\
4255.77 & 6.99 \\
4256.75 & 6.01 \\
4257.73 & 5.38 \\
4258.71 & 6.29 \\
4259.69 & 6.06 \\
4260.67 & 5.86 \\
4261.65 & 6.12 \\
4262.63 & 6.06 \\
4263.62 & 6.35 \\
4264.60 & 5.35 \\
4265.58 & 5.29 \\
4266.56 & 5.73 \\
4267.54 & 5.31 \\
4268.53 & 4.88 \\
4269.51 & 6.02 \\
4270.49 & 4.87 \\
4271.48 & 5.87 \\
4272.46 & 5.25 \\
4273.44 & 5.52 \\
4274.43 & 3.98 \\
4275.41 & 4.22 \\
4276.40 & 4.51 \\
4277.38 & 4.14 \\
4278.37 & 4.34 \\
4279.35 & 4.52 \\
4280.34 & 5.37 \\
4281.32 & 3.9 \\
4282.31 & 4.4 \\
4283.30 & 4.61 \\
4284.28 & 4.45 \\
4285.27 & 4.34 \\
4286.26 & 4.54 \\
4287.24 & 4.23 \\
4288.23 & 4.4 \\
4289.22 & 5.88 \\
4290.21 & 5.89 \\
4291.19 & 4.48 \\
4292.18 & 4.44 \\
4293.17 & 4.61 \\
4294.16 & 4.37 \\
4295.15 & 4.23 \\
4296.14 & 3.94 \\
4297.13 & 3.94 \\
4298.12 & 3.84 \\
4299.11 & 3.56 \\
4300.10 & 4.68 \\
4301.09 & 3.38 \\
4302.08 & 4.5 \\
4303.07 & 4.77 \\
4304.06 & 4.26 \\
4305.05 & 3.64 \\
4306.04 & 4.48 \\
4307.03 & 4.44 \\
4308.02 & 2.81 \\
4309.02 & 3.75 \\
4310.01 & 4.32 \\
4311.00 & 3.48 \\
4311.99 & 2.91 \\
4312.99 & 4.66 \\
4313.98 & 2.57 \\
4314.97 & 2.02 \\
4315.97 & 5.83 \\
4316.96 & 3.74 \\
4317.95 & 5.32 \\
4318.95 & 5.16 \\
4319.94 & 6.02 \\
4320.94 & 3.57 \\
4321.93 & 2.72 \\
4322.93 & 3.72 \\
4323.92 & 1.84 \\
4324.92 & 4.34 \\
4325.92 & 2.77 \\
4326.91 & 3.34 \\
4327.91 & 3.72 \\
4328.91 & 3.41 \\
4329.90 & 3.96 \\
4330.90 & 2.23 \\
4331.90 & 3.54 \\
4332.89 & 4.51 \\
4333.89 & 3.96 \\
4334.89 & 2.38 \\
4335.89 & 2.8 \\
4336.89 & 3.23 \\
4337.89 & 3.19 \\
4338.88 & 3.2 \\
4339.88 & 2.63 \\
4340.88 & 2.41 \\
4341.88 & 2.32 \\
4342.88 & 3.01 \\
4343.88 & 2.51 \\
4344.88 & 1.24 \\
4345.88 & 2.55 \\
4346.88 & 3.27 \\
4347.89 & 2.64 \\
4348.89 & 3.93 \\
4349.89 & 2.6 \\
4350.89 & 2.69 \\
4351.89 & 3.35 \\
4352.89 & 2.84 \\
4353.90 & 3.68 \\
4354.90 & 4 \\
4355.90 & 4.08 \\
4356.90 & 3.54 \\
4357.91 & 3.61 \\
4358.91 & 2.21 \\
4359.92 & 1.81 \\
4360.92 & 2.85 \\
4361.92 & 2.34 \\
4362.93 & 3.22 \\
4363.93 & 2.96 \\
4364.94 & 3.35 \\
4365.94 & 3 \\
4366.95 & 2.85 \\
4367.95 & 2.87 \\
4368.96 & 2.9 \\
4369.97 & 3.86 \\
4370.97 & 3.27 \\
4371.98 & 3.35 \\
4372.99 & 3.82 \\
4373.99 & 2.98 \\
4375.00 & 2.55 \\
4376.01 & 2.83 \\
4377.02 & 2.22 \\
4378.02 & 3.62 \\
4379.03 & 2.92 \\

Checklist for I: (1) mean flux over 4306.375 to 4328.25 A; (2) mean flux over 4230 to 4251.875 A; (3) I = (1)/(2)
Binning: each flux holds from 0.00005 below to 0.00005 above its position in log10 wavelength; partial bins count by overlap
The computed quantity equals 0.66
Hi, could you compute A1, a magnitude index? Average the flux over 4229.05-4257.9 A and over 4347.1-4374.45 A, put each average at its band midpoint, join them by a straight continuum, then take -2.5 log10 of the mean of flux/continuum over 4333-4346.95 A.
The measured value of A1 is 0.28 mag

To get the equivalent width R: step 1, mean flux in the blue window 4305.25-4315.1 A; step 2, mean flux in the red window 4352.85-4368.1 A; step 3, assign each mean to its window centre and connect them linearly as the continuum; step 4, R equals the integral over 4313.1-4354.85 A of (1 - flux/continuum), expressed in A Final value 0.8 A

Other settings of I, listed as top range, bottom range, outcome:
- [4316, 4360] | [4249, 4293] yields 0.63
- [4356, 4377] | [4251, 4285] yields 0.56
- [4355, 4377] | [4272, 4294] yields 0.66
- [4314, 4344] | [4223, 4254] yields 0.59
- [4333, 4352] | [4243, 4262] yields 0.50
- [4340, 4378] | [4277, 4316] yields 0.71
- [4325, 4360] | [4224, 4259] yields 0.52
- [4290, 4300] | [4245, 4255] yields 0.84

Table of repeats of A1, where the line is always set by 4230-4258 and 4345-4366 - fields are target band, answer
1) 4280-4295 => 0.02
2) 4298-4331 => 0.06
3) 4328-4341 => 0.11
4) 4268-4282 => 0.05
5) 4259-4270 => -0.09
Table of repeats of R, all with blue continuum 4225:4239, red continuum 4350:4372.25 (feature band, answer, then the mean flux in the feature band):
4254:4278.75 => 1.5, 5.46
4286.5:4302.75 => 2.0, 4.4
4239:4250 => 3.3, 4.5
